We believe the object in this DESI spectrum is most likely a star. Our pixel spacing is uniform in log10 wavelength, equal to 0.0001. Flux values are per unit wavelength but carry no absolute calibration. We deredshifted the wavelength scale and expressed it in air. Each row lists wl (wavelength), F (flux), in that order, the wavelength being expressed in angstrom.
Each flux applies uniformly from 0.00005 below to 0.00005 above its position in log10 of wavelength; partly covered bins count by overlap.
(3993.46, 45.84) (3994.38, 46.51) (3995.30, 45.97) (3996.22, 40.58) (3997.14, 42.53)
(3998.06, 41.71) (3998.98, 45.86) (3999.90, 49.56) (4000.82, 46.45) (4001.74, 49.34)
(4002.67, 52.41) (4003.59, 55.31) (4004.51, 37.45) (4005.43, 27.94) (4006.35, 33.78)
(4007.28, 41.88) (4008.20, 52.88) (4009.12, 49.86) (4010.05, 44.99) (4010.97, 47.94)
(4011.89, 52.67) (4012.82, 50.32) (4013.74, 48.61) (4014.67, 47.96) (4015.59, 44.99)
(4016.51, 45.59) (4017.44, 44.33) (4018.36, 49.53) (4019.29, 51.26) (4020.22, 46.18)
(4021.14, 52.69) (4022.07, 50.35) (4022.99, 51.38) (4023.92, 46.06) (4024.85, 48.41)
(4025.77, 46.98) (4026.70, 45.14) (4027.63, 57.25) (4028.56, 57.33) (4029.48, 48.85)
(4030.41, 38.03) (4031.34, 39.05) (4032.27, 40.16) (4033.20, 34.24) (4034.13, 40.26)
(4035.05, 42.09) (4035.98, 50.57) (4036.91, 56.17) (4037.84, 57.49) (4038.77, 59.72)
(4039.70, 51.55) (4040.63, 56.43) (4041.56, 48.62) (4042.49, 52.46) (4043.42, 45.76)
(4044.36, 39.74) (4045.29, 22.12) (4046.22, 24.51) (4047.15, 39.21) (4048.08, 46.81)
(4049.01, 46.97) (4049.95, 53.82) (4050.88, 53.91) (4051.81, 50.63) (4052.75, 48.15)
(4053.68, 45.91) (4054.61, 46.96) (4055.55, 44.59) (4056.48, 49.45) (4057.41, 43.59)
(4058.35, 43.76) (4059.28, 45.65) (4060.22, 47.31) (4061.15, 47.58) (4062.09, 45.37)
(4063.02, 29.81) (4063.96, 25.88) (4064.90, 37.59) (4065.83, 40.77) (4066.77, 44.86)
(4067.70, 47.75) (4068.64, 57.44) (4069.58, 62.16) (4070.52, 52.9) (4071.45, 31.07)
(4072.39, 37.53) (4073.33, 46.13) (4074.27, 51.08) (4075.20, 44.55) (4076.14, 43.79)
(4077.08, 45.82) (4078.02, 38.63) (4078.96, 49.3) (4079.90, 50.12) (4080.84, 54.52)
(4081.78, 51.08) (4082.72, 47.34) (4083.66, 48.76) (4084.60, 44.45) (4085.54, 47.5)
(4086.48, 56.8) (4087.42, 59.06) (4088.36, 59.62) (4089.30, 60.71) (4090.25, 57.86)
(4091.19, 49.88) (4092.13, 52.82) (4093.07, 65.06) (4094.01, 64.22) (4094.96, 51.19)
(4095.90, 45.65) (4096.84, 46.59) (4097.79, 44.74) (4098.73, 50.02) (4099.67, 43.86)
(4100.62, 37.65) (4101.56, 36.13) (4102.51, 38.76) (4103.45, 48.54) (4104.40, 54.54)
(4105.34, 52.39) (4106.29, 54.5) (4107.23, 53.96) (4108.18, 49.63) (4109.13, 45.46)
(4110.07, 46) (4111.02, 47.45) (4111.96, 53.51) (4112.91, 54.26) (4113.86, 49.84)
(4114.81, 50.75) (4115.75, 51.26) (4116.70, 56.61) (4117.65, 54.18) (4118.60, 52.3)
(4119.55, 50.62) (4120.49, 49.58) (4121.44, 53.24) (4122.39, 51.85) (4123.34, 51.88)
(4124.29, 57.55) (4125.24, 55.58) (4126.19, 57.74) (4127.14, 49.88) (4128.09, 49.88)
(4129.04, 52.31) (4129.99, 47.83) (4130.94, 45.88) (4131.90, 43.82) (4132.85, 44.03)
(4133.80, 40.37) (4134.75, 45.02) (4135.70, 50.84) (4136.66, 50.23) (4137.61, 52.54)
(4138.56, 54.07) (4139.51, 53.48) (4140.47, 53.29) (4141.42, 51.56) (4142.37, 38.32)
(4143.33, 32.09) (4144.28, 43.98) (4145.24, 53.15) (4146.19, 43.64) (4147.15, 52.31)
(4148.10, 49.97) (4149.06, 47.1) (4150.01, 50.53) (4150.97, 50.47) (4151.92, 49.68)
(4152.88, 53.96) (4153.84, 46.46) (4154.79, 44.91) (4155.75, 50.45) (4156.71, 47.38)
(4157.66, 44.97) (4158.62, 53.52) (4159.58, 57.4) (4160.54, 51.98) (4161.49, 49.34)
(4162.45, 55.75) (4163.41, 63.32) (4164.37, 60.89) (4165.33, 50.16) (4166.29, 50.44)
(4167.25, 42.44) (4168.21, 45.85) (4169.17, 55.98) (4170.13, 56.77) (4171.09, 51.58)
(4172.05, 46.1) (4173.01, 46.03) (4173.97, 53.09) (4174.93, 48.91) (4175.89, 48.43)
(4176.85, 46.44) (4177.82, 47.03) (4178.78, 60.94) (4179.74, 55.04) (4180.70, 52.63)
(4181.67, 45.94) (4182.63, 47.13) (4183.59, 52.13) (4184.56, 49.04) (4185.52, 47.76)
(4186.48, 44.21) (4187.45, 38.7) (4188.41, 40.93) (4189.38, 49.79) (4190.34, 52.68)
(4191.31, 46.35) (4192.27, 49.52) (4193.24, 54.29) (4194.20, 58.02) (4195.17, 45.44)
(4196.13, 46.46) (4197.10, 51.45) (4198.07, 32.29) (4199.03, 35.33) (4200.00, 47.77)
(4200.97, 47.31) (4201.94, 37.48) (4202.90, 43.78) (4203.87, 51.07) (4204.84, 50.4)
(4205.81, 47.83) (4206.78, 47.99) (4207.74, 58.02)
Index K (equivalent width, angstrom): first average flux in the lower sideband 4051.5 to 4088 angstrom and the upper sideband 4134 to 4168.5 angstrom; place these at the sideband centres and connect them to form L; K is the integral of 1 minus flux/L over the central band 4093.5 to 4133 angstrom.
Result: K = -1.5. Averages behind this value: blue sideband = 46.3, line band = 50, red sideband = 49.7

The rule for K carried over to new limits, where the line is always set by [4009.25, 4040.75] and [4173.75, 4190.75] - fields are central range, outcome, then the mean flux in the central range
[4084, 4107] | -1.1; 51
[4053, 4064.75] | 1.3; 42.9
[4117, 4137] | -0.7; 50.3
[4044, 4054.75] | 1.2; 43.2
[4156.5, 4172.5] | -1.1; 52.1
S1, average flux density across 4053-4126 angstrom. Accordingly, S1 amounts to 48.8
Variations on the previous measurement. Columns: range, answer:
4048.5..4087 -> 46.4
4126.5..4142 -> 49.1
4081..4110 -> 50.6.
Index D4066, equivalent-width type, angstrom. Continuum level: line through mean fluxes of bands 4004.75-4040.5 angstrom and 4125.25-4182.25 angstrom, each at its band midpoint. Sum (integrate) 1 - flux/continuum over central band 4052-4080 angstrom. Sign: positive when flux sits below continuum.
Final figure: 1.9 angstrom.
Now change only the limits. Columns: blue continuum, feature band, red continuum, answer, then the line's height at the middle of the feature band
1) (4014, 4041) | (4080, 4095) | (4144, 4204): -1.8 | 48.6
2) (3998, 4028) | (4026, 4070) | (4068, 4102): 2.3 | 48.4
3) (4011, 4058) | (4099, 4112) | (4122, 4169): 0.5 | 48.8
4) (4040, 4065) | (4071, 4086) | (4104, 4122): 0.5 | 47.2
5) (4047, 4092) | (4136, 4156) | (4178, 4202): -0.4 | 47.6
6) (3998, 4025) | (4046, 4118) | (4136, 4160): -0.1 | 48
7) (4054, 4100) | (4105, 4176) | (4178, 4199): -3.1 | 48.2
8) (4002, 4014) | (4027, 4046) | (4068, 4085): 0.0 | 46.6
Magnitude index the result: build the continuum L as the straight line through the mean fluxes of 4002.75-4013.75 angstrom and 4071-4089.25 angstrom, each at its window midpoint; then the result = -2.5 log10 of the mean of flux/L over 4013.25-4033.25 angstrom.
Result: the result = -0.03 mag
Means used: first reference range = 45.4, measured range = 47.3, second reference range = 48.1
